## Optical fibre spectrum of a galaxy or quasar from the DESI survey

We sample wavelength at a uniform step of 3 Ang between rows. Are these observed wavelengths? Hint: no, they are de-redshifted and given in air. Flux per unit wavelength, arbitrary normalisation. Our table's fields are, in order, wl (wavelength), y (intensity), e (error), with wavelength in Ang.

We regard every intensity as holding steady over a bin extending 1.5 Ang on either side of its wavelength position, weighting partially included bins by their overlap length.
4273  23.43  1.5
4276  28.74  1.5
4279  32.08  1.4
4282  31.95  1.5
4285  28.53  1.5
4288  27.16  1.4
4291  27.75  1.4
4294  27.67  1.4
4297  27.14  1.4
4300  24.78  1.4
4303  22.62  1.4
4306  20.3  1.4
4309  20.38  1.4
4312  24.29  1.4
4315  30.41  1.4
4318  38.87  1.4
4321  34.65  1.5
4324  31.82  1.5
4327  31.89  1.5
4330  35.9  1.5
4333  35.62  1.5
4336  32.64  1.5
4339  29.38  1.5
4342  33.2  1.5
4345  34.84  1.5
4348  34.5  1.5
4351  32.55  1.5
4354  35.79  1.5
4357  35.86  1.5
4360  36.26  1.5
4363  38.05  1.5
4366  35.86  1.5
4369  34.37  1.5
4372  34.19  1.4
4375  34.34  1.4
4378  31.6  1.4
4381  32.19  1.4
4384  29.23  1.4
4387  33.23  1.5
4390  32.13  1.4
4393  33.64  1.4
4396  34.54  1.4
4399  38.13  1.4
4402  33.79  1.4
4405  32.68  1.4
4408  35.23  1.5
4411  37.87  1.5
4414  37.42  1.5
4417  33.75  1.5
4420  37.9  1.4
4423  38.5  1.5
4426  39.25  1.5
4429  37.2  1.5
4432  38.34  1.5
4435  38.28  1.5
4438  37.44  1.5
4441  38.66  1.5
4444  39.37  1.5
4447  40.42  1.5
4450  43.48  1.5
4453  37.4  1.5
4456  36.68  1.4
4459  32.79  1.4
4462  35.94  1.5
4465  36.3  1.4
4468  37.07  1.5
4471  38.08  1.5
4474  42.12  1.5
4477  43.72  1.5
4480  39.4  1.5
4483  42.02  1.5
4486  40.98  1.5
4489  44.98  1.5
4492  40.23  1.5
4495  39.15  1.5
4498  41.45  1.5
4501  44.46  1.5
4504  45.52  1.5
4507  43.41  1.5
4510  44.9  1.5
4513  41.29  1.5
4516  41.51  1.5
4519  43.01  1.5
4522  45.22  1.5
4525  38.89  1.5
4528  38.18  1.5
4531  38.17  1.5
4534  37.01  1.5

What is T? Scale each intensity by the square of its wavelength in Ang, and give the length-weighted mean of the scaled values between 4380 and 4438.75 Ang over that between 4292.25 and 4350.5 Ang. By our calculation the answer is 1.2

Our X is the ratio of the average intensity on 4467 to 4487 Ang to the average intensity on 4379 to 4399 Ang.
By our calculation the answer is 1.2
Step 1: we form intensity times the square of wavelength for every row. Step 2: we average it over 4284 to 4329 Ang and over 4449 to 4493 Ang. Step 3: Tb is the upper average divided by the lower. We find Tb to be 1.52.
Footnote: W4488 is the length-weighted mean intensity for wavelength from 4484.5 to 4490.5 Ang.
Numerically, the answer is 43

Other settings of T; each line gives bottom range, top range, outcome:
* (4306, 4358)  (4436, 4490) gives 1.30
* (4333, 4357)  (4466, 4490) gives 1.29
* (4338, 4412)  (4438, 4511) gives 1.23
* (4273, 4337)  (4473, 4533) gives 1.57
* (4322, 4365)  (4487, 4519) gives 1.34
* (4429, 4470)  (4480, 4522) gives 1.15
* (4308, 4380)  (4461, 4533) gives 1.32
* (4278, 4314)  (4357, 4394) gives 1.34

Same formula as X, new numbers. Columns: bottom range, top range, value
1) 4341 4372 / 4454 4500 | 1.12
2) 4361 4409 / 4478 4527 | 1.24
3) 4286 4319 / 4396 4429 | 1.38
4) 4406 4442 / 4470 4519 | 1.13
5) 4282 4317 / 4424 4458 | 1.49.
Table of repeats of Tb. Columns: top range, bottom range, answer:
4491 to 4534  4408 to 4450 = 1.13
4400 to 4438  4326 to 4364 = 1.11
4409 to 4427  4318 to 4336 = 1.14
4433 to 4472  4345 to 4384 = 1.14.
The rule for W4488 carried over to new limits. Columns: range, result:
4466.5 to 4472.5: 37.6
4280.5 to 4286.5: 30.2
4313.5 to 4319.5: 34.6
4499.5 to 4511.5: 44.6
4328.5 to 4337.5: 34.7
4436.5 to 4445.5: 38.5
